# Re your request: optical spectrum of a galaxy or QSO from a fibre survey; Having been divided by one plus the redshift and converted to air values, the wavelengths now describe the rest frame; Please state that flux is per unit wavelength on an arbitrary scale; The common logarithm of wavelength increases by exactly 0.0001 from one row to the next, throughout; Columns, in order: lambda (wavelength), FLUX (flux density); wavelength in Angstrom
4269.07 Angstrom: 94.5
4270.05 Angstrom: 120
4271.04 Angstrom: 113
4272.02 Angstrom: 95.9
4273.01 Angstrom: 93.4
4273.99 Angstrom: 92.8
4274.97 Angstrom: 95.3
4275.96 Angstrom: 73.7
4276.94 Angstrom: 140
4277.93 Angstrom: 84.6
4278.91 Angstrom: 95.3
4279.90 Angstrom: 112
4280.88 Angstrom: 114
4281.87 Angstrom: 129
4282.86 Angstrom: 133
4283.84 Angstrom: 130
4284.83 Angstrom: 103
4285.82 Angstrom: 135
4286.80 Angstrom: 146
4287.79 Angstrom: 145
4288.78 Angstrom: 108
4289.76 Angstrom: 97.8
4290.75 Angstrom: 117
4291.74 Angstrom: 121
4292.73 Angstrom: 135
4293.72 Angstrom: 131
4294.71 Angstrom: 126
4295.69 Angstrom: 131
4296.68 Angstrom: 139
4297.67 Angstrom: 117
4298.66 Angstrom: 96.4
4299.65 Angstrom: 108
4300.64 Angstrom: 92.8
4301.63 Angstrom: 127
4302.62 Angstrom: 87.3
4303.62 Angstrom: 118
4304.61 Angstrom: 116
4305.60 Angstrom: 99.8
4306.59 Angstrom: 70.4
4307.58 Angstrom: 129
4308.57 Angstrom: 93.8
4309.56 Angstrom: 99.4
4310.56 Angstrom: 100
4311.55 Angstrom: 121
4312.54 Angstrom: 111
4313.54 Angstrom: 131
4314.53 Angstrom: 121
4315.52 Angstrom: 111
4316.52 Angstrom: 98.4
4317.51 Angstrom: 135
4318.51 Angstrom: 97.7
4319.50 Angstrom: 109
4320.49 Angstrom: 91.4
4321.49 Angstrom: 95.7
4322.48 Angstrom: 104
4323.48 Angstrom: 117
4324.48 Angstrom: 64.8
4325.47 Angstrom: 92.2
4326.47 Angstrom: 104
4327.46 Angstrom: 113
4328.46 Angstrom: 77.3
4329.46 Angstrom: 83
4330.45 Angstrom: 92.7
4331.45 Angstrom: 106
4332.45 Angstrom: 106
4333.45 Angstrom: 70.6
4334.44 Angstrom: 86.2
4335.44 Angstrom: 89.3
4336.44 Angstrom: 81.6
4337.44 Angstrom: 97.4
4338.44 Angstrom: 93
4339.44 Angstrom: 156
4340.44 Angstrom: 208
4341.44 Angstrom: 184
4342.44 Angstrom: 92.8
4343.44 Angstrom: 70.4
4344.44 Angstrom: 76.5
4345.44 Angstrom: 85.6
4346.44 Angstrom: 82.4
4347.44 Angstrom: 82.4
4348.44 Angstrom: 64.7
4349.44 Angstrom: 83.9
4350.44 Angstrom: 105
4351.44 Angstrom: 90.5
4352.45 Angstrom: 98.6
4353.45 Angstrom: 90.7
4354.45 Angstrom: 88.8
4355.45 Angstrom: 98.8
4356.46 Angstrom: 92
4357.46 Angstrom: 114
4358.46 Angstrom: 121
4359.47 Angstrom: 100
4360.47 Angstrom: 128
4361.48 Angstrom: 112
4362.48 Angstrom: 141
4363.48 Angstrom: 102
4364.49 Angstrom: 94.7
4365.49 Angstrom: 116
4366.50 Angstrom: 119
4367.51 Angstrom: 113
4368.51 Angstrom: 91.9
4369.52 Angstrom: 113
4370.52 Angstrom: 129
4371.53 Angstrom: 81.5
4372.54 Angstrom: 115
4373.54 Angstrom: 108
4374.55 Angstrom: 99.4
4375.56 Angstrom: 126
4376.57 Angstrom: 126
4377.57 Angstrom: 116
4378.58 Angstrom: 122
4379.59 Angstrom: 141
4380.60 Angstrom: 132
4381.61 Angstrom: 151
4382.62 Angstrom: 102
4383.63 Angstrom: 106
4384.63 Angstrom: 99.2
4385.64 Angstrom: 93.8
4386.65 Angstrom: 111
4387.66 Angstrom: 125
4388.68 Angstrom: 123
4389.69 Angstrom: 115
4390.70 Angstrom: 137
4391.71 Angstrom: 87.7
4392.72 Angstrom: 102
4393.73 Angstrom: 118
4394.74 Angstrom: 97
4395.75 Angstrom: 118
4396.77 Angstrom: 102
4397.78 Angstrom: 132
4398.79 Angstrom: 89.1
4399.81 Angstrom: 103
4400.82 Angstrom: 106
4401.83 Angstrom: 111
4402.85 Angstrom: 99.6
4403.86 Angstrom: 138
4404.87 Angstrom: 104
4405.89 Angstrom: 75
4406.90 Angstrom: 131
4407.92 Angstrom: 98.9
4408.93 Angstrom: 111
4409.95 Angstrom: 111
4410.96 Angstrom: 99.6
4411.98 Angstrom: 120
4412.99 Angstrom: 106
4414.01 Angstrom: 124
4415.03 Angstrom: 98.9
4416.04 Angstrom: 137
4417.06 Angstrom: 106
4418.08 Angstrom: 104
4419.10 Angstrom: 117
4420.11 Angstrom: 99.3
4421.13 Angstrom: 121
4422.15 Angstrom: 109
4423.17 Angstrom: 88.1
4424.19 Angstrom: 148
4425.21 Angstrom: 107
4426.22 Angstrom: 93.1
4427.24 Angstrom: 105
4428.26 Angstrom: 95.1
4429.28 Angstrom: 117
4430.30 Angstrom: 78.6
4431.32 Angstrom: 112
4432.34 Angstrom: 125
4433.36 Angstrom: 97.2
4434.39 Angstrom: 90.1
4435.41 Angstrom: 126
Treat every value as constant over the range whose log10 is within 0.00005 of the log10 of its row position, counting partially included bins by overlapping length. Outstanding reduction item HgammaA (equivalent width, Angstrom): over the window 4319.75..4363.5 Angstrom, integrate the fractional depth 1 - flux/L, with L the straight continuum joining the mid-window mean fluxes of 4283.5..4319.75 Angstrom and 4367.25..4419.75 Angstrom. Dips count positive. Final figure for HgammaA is 4.9 Angstrom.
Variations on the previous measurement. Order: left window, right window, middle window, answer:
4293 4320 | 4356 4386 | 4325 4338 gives 2.3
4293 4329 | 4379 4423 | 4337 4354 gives 0.9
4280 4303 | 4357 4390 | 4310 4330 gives 2.5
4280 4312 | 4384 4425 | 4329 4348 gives 1.9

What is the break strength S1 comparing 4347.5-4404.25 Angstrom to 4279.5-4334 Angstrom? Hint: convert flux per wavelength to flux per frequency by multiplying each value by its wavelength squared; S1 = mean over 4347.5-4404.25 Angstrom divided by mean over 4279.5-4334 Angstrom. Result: 1.03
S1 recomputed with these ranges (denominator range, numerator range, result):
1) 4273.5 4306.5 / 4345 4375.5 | 0.92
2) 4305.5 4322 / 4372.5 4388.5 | 1.13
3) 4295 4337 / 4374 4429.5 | 1.13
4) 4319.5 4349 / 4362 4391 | 1.19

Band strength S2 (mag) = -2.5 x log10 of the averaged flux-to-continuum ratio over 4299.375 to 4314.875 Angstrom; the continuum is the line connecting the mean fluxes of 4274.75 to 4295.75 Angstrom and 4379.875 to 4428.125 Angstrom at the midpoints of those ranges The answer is 0.09 mag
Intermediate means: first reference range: 118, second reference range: 111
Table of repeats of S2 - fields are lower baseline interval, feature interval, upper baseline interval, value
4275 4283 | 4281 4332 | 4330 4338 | -0.11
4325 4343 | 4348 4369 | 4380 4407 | 0.06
